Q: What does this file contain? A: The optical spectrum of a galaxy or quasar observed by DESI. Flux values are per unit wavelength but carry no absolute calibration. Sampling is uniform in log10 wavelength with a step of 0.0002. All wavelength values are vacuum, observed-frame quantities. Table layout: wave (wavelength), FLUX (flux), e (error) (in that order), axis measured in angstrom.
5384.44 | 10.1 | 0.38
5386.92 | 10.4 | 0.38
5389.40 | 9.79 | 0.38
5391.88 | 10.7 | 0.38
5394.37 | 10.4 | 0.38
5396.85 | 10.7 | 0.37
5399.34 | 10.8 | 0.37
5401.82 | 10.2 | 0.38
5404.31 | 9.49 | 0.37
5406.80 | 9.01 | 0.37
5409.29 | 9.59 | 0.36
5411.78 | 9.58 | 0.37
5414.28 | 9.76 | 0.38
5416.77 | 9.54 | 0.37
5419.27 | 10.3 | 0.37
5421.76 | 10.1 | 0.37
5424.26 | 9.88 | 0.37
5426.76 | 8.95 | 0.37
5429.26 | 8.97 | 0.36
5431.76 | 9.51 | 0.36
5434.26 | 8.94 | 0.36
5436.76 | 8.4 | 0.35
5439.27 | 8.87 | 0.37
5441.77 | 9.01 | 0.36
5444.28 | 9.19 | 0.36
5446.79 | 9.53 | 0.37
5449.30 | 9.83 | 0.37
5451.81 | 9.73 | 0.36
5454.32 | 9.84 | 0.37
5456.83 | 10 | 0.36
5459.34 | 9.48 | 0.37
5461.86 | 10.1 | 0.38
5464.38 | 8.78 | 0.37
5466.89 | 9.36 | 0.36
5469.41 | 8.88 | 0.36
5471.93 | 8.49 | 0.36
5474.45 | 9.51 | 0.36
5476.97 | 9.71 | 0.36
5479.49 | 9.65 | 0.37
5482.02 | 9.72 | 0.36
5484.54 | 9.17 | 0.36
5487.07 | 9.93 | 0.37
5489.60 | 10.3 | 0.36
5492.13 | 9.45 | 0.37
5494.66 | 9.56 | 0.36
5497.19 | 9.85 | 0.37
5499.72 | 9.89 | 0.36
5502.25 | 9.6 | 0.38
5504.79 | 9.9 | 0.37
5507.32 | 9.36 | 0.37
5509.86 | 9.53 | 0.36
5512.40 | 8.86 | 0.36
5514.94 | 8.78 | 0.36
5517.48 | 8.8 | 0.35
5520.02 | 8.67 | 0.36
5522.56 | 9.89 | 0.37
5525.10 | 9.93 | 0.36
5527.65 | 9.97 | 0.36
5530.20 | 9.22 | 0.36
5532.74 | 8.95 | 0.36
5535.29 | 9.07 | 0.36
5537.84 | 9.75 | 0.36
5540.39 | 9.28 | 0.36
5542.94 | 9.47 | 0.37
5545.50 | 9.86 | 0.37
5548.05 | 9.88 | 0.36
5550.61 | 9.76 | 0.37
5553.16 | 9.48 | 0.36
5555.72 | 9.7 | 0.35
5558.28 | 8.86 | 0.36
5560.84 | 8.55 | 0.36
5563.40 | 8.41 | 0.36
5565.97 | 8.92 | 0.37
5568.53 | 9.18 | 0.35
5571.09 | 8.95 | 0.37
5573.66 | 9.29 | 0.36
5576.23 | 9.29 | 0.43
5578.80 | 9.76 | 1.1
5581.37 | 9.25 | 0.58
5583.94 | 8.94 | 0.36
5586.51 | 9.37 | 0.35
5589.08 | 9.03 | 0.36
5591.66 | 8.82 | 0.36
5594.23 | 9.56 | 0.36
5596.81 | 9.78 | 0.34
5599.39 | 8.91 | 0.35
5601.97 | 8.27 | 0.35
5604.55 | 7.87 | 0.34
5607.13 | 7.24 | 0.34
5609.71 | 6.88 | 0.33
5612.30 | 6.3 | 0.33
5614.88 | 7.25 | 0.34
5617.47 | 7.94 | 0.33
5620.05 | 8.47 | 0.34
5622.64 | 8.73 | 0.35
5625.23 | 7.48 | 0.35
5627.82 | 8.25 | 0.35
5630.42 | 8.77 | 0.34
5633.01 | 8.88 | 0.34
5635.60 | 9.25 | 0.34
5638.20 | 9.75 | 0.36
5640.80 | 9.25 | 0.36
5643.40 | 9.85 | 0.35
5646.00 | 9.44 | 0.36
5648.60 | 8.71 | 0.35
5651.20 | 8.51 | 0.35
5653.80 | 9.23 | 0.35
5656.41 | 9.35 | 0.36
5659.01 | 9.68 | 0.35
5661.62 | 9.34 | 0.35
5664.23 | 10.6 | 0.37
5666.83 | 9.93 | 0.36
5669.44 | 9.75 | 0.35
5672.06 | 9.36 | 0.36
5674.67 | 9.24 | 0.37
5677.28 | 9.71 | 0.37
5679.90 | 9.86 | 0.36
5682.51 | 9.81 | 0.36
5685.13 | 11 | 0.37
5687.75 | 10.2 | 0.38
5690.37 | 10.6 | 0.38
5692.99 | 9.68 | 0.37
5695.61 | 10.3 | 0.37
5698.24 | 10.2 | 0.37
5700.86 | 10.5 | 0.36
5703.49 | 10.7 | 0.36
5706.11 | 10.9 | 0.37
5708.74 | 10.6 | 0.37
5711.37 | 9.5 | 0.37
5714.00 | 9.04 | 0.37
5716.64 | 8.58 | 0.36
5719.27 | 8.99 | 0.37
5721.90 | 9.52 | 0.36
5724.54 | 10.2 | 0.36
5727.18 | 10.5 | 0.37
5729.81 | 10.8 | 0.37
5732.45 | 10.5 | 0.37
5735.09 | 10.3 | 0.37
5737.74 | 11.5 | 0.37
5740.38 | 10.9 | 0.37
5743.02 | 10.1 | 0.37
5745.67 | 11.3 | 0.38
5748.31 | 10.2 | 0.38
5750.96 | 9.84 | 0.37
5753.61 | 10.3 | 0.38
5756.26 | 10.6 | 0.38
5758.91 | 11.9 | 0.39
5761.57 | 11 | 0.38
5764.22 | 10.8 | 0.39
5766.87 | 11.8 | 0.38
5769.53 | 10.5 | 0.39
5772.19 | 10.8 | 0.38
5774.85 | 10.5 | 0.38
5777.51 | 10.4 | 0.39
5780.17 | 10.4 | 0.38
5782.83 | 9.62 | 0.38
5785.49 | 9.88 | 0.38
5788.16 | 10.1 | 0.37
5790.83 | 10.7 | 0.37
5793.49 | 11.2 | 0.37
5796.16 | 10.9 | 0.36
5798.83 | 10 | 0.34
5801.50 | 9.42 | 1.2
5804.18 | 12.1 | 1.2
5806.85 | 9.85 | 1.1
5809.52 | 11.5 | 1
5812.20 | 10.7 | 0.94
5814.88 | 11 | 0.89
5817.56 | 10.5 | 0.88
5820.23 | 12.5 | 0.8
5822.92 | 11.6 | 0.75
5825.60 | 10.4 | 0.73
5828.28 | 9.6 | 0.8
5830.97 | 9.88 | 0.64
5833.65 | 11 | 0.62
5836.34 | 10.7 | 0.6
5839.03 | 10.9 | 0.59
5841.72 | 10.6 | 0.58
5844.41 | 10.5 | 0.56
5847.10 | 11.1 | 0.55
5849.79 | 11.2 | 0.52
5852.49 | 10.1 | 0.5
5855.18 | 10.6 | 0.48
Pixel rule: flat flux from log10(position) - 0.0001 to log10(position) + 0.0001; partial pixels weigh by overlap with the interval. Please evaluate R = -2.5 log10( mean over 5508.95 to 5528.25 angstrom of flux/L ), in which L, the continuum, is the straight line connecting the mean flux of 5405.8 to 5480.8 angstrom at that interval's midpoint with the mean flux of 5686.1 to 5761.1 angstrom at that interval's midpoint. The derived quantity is 0.04 mag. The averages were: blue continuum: 9.42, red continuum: 10.3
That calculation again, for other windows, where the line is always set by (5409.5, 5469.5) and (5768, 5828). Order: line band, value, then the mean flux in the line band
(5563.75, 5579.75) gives 0.08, 9.17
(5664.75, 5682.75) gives 0.06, 9.7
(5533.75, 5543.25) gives 0.05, 9.37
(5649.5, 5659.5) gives 0.12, 9.14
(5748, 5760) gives -0.01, 10.6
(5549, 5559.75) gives 0.04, 9.45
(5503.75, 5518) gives 0.05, 9.21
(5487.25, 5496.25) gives -0.02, 9.79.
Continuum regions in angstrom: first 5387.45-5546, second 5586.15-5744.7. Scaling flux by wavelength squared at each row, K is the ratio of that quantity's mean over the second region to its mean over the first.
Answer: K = 1.06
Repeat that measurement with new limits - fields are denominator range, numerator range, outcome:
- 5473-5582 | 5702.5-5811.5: 1.20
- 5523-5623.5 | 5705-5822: 1.26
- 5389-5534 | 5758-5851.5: 1.27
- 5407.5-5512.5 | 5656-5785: 1.18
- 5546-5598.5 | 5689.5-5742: 1.16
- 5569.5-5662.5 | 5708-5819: 1.26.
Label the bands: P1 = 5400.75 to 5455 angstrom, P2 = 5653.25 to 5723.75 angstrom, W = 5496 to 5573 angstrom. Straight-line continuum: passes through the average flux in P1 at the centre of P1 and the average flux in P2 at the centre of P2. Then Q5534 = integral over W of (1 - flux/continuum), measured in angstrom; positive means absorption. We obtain 2.3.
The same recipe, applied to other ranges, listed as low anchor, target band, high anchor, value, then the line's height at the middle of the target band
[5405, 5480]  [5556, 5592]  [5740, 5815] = 2.99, 9.89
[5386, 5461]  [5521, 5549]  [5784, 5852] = 1.16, 9.97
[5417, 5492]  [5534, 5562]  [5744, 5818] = 1.04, 9.79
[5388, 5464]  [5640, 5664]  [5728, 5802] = 2.24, 10.3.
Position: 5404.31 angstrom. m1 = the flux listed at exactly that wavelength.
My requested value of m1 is 9.49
